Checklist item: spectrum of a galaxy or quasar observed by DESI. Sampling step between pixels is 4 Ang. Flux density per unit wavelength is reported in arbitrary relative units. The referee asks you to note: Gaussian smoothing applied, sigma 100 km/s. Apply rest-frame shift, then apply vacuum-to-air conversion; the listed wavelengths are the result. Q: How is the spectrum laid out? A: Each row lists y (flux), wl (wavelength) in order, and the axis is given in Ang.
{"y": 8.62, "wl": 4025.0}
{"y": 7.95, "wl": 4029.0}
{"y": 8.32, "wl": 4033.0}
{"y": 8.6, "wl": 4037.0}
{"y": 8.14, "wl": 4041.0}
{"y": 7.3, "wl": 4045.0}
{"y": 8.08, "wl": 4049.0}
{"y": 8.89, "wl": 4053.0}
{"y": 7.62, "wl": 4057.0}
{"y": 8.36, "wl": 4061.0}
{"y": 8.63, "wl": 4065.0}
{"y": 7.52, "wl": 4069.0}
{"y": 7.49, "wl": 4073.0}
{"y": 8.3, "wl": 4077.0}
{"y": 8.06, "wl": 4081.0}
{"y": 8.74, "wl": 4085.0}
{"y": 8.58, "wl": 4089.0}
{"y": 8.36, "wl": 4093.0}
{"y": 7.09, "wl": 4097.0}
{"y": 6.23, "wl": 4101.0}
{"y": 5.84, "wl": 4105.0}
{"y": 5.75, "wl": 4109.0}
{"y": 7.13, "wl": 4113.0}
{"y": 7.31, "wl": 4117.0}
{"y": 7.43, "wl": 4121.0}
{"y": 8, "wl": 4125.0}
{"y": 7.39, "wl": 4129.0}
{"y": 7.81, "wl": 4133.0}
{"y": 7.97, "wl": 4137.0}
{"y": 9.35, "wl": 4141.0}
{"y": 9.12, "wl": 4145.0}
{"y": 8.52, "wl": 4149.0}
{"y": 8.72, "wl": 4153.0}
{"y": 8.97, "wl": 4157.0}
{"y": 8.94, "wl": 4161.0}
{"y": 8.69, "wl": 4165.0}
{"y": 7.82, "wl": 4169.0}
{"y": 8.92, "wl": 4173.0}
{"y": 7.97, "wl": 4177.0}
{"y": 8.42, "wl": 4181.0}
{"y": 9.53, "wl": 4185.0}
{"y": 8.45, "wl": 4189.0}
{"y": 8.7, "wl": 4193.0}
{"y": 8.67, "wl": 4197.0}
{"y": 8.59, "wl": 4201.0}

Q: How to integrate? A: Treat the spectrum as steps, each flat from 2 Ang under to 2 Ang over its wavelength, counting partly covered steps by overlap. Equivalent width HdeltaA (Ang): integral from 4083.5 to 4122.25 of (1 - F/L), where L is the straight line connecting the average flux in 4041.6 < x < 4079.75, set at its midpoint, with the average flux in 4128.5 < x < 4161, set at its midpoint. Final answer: 5.0 Ang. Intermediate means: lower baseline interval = 8.03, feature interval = 7.22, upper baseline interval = 8.56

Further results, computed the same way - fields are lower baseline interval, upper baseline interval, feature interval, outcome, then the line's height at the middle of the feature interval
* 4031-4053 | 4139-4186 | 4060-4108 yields 3.7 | 8.36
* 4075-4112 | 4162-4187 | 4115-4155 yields -0.7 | 8.02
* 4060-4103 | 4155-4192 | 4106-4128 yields 3.0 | 8.2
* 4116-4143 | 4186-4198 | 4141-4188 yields -2.1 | 8.34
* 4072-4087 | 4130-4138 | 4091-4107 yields 2.3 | 8.06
